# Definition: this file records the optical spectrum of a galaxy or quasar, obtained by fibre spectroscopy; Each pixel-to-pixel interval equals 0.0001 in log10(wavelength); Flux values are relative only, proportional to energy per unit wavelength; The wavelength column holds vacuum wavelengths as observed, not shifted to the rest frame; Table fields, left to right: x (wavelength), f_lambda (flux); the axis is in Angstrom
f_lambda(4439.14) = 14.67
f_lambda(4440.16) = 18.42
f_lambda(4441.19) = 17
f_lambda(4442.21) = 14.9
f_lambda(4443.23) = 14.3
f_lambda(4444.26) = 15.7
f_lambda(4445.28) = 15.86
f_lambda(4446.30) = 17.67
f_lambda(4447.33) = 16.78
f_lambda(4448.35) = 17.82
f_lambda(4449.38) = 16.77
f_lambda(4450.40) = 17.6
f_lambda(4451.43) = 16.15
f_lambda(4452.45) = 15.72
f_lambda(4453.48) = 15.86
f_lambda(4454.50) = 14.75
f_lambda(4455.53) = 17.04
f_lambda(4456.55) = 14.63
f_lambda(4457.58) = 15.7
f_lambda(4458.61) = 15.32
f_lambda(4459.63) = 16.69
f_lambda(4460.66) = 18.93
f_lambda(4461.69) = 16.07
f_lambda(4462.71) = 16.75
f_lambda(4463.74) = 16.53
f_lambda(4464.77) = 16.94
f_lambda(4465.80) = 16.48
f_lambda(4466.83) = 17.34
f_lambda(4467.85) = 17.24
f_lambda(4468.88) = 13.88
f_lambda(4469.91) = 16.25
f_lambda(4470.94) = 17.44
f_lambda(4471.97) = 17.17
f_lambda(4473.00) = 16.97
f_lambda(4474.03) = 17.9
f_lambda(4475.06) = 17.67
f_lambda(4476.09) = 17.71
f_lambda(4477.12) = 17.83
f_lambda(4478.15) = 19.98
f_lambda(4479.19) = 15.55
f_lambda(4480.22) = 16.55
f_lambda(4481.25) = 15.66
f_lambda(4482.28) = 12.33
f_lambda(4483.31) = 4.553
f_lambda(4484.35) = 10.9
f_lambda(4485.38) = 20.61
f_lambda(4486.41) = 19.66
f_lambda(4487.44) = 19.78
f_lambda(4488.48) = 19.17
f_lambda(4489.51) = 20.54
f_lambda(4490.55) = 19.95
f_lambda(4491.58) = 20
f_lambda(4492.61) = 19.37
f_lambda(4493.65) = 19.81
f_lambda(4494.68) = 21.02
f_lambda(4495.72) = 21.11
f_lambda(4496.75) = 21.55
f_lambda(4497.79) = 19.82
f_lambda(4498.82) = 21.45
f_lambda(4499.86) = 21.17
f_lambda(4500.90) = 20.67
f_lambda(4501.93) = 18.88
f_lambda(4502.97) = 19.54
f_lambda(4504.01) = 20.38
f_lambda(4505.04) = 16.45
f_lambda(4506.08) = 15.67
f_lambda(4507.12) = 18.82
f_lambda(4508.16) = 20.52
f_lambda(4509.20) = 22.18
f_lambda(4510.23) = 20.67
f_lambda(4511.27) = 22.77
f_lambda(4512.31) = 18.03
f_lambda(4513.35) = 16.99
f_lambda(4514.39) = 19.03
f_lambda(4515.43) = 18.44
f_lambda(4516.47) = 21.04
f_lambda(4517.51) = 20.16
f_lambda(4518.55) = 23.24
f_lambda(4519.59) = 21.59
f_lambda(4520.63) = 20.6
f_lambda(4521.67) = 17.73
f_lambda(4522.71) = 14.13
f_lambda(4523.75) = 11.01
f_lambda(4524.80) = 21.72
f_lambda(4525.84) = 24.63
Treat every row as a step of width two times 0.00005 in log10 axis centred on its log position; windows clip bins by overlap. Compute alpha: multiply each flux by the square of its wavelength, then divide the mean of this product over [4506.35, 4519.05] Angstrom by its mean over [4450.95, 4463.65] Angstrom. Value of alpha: 1.27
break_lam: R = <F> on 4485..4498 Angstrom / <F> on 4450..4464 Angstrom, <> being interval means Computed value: 1.2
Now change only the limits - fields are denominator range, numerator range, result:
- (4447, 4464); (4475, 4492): 1.03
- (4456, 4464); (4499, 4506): 1.19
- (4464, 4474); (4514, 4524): 1.13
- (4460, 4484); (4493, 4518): 1.22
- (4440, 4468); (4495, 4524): 1.19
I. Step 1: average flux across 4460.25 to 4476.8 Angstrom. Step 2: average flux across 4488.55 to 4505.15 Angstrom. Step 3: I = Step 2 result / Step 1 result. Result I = 1.19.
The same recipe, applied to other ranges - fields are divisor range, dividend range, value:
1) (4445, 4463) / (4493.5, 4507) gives 1.20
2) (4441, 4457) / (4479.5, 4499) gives 1.12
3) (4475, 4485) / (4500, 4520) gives 1.33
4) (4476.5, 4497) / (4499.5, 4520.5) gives 1.12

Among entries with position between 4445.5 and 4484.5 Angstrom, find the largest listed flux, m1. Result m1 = 19.98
